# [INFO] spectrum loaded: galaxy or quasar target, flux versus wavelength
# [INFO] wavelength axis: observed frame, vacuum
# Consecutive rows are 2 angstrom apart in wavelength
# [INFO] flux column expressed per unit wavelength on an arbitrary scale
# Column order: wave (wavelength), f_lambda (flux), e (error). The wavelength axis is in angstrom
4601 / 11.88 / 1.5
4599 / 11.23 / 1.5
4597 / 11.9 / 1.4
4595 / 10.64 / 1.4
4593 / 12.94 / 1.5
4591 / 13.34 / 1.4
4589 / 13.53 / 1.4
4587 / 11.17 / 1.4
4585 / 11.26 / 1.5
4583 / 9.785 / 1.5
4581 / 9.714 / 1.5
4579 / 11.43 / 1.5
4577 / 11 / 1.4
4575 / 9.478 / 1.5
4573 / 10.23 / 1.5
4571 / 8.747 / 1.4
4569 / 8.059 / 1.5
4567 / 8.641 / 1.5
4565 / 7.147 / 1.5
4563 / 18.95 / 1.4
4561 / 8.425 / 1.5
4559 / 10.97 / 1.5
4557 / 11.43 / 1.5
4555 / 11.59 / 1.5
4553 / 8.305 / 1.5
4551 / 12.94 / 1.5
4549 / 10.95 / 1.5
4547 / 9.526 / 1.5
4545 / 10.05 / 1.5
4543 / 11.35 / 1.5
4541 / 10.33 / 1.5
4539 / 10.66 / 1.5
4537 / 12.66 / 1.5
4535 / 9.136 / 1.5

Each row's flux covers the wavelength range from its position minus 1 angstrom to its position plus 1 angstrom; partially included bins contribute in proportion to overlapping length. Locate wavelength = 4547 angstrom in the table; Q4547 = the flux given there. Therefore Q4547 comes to 9.526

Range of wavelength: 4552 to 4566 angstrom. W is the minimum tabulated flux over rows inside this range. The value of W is 7.147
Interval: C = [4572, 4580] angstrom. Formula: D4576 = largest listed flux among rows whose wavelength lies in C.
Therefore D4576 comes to 11.43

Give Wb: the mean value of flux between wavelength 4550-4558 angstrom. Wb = 11.1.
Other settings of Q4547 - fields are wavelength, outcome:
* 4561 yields 8.425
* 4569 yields 8.059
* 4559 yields 10.97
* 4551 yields 12.94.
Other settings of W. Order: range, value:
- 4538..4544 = 10.33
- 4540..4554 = 8.305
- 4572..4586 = 9.478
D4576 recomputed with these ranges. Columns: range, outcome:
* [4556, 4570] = 18.95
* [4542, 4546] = 11.35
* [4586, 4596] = 13.53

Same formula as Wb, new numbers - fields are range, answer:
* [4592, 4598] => 11.8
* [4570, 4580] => 10.2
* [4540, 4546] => 10.6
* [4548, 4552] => 11.9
